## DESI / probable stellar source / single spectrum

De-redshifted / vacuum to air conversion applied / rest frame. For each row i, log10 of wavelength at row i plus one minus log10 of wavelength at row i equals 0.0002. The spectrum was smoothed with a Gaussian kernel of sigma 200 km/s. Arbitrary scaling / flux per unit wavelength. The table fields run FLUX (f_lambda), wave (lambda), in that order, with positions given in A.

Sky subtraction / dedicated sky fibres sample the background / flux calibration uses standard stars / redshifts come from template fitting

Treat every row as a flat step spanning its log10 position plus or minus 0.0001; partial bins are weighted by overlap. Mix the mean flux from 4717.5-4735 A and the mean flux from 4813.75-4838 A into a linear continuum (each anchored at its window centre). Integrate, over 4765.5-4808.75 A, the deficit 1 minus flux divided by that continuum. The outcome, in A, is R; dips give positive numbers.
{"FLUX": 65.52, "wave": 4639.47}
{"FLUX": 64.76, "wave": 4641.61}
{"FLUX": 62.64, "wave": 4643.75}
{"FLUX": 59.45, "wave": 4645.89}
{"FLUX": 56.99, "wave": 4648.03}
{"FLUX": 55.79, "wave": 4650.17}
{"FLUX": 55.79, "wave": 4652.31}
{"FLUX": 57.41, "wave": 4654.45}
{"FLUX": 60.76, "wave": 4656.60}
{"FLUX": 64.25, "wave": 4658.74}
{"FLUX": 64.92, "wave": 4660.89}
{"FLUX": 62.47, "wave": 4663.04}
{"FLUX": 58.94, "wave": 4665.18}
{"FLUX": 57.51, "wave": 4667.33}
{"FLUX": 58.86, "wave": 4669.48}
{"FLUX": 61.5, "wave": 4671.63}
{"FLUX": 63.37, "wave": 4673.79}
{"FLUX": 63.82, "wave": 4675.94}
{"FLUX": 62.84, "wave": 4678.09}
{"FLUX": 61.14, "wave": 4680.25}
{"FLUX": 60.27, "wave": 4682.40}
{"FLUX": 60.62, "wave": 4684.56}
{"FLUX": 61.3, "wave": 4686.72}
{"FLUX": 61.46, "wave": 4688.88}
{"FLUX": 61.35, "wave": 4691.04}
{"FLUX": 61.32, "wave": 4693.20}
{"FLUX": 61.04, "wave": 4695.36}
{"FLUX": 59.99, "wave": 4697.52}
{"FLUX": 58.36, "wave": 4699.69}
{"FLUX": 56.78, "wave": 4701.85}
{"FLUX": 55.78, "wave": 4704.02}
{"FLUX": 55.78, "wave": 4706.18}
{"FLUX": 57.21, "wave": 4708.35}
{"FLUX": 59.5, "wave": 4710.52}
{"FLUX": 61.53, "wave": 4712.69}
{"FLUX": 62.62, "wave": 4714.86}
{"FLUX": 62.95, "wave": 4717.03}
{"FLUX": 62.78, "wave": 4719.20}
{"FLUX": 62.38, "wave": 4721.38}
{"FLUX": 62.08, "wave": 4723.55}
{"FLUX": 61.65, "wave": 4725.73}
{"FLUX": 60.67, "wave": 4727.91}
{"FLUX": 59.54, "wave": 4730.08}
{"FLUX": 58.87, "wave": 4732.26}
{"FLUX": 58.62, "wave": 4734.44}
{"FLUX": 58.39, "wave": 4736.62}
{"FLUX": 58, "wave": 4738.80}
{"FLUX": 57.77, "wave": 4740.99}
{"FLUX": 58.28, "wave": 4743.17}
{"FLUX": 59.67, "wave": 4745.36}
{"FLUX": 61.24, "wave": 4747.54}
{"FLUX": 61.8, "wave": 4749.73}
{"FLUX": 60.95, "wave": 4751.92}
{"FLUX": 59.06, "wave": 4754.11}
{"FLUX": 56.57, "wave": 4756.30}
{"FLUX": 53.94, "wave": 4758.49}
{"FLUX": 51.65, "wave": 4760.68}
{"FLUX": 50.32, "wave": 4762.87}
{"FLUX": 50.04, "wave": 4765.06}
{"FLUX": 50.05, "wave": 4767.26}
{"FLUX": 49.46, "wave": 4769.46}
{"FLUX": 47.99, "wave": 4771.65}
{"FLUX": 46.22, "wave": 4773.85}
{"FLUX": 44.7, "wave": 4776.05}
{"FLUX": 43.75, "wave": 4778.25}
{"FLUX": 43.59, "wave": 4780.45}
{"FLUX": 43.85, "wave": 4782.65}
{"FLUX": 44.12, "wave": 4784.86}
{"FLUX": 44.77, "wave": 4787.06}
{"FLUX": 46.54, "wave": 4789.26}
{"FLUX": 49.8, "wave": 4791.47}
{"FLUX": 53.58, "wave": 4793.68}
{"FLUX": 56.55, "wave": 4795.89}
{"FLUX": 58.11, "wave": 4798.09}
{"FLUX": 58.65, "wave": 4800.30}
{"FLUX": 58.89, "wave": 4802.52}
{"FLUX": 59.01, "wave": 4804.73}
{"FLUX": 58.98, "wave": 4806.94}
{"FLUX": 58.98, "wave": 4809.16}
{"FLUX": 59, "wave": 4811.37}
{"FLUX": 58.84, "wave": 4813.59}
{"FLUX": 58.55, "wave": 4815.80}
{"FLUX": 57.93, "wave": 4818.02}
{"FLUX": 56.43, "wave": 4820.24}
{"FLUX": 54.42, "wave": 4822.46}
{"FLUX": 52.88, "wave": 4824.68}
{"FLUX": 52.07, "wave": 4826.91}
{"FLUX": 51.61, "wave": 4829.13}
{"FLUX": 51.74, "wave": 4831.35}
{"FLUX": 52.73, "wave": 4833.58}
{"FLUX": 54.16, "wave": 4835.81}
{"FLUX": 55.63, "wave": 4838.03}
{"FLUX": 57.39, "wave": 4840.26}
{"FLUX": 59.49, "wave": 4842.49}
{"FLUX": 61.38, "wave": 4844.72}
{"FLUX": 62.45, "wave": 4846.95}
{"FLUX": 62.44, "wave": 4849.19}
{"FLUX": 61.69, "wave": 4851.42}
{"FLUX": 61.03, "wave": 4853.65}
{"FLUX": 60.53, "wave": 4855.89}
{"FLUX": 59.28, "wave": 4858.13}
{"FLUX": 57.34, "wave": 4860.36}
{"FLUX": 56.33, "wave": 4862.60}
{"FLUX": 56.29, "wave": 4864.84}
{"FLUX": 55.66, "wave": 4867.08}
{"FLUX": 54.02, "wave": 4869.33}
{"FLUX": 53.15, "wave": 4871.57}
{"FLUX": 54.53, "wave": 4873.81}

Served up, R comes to 4.8 A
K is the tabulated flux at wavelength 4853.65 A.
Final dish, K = 61.03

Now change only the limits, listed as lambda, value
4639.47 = 65.52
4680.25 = 61.14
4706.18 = 55.78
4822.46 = 54.42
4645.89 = 59.45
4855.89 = 60.53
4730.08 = 59.54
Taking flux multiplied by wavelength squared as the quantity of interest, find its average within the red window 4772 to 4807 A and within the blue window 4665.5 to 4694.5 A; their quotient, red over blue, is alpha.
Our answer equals 0.86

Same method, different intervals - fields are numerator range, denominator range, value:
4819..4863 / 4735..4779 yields 1.09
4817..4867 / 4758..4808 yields 1.15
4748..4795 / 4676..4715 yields 0.87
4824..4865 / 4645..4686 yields 1.02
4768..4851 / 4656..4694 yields 0.93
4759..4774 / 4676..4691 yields 0.84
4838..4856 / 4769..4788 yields 1.38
